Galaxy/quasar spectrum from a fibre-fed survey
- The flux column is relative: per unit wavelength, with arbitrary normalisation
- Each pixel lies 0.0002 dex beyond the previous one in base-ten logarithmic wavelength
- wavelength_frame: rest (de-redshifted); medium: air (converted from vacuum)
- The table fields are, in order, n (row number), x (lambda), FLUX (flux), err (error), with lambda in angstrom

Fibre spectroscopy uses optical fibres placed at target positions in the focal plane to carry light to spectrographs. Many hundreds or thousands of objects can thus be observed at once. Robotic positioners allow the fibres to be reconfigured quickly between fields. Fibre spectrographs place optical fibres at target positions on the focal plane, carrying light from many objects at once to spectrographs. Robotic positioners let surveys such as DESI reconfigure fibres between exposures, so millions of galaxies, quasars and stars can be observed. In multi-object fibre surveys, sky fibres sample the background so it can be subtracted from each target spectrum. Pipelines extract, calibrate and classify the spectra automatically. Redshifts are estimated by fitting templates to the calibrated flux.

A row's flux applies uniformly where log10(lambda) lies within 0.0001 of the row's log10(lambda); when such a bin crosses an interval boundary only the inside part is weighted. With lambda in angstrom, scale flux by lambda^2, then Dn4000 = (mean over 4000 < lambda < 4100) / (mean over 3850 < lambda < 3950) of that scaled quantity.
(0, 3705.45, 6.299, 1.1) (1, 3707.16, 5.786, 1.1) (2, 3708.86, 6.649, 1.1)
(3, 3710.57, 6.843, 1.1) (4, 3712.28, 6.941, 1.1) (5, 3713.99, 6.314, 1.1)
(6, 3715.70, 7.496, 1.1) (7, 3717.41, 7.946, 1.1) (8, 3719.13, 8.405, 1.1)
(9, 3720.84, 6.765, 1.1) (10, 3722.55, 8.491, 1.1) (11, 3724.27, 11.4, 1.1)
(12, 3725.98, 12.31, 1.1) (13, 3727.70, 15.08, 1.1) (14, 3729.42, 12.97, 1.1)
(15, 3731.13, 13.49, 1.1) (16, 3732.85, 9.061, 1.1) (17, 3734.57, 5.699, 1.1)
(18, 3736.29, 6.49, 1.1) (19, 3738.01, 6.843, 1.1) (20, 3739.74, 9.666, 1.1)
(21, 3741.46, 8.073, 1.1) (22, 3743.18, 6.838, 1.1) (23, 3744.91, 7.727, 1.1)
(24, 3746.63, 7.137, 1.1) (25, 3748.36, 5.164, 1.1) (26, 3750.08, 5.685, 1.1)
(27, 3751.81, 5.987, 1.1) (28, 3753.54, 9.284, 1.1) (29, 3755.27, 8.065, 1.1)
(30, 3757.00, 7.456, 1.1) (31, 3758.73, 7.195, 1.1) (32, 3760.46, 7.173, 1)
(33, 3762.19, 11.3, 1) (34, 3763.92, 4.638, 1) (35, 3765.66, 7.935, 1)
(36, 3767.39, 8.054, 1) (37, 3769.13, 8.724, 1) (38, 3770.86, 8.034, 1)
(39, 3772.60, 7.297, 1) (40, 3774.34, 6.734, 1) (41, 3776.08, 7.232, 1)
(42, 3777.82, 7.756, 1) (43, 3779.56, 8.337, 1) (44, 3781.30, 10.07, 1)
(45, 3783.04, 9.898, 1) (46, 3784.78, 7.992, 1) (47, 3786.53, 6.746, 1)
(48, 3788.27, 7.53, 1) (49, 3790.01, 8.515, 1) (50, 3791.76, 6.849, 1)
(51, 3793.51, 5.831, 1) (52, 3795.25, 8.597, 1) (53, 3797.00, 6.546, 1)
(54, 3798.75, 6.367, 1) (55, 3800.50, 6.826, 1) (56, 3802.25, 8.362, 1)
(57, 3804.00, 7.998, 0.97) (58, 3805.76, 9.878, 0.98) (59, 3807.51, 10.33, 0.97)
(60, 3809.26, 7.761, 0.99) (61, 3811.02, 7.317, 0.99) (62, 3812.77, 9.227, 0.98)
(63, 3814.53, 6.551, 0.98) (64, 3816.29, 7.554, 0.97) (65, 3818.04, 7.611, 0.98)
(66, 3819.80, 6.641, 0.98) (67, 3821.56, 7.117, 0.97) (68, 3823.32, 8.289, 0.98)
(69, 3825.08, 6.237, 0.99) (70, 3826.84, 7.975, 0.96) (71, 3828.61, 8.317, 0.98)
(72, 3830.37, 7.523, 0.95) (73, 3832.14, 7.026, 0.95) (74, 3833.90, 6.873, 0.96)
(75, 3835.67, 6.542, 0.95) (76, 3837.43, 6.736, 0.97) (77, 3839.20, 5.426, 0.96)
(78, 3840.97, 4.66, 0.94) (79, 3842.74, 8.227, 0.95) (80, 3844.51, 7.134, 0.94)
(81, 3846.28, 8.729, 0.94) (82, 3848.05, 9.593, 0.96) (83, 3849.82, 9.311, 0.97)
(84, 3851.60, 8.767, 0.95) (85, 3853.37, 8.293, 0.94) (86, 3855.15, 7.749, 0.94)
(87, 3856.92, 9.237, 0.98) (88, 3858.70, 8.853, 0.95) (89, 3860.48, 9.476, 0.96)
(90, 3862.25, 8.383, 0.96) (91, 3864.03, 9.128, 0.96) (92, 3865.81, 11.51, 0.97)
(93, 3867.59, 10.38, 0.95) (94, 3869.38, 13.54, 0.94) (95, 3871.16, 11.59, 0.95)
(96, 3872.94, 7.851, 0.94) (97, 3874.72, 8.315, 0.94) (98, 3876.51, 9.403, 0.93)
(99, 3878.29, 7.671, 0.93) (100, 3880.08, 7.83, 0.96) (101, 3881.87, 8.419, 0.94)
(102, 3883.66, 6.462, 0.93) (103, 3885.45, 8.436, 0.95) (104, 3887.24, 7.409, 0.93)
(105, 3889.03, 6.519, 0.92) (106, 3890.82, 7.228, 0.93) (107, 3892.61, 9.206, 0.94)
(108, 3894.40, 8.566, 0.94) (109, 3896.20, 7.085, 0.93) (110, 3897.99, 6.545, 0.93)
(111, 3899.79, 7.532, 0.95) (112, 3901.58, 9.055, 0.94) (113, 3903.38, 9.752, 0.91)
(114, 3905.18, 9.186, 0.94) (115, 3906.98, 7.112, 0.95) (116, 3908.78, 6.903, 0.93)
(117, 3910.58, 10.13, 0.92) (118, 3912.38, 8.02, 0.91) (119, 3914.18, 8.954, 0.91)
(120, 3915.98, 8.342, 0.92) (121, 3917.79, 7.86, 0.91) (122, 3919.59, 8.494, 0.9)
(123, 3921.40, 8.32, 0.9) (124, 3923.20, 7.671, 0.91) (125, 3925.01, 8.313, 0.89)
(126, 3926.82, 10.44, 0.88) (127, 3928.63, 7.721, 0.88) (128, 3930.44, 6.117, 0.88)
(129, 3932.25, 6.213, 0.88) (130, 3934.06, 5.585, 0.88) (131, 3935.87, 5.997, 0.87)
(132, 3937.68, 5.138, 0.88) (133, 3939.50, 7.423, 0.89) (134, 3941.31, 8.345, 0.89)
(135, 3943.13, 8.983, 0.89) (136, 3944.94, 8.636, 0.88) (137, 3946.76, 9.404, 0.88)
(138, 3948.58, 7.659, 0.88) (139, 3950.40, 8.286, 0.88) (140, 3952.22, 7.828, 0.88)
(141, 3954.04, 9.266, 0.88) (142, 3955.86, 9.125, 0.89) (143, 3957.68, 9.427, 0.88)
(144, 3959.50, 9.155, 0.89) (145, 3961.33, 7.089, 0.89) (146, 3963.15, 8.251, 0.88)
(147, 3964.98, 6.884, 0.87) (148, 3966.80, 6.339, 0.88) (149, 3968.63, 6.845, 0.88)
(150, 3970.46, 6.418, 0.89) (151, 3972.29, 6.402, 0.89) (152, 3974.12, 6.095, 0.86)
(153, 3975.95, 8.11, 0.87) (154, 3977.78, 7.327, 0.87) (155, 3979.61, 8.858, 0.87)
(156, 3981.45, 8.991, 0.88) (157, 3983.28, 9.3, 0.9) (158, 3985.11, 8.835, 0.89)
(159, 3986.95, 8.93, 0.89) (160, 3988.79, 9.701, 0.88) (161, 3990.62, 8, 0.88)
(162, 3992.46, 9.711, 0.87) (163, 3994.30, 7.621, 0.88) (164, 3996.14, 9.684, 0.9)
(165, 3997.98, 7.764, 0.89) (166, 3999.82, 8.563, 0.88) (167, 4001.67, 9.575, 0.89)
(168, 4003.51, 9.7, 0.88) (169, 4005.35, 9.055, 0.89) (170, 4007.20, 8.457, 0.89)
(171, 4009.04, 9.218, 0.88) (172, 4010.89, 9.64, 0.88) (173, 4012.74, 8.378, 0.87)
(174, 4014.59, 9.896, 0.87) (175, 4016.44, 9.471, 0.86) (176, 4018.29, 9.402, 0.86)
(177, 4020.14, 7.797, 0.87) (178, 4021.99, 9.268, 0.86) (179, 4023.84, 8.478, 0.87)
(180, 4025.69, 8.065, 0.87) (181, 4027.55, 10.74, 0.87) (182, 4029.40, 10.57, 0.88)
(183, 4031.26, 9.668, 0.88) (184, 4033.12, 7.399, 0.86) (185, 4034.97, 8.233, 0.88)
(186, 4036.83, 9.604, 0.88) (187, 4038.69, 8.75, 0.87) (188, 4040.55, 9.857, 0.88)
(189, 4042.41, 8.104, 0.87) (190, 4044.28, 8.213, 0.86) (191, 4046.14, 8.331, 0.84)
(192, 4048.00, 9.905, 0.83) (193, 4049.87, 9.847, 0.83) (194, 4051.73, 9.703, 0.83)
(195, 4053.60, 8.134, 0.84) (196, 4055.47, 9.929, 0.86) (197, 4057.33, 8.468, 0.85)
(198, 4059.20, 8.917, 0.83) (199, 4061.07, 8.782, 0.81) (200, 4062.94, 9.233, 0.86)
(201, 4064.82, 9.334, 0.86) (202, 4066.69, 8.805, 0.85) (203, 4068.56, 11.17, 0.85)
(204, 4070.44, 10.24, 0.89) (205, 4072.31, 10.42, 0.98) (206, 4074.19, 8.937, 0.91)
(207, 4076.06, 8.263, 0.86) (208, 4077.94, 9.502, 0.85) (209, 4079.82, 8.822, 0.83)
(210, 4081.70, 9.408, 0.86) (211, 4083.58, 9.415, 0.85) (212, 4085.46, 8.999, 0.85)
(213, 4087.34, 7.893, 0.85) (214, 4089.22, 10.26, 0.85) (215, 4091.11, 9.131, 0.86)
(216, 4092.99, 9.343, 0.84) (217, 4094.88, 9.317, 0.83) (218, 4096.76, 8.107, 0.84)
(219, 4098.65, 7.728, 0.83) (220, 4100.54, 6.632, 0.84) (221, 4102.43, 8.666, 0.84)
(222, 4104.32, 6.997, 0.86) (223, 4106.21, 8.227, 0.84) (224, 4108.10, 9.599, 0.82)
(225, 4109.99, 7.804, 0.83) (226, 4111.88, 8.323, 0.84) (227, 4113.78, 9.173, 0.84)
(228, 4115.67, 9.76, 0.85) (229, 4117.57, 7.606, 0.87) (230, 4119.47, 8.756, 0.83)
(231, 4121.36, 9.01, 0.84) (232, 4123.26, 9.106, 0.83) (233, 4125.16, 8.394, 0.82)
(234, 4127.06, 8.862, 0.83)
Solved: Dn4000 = 1.18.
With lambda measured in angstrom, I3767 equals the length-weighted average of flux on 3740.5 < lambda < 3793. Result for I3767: 7.64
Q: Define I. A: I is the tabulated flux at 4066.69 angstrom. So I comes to 8.805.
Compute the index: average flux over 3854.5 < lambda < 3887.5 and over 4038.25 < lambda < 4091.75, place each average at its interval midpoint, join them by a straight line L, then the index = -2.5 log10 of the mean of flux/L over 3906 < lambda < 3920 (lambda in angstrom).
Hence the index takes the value 0.11 mag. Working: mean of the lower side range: 9.07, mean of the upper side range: 9.2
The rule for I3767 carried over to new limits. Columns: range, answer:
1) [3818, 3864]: 7.75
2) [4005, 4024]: 9.02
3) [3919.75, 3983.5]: 7.76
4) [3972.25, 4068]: 8.9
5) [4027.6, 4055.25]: 9.1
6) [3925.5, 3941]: 6.93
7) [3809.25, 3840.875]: 7.18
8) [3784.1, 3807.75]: 7.67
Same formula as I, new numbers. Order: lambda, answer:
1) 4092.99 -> 9.343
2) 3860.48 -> 9.476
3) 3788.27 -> 7.53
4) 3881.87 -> 8.419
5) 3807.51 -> 10.33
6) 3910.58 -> 10.13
